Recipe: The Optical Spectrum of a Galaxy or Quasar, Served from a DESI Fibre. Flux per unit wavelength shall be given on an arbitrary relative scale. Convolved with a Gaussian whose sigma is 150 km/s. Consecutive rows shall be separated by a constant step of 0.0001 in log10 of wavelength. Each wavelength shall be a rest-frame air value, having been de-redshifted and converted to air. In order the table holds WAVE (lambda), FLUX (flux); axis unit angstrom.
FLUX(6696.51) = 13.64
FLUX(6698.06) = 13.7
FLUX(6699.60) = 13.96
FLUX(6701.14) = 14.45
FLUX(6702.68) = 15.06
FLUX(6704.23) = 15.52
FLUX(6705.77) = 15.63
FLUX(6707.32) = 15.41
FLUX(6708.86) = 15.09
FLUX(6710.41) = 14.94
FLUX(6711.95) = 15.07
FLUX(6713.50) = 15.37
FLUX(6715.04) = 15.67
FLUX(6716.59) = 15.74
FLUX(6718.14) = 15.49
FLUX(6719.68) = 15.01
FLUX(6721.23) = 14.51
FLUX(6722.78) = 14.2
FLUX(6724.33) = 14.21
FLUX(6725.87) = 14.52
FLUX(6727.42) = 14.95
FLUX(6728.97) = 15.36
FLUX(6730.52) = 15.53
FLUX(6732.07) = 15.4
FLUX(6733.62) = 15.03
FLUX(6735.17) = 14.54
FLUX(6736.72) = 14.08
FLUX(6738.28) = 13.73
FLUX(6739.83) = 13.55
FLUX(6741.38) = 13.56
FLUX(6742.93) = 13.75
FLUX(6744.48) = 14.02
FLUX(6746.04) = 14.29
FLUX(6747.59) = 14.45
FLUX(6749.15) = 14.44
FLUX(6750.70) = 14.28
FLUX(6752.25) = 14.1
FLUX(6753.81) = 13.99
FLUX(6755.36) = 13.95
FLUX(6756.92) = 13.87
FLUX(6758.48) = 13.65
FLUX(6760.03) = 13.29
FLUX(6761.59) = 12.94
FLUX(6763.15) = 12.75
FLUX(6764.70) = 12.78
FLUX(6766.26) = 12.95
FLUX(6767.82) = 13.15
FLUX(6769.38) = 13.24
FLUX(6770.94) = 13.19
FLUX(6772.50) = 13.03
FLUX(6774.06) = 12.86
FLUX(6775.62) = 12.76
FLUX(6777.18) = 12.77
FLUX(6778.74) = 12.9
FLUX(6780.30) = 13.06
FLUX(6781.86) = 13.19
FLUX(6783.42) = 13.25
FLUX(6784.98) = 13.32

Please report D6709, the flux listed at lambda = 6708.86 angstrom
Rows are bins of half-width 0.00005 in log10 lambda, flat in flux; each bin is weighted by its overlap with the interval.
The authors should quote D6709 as 15.09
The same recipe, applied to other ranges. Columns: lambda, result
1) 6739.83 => 13.55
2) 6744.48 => 14.02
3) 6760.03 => 13.29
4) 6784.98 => 13.32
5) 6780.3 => 13.06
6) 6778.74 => 12.9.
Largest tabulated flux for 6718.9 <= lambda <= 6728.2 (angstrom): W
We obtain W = 15.01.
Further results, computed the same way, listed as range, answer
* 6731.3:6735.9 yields 15.4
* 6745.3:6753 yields 14.45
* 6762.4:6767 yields 12.95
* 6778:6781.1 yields 13.06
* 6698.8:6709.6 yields 15.63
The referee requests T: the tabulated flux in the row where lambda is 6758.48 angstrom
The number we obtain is 13.65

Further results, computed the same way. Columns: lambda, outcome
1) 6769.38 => 13.24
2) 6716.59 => 15.74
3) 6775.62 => 12.76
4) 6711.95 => 15.07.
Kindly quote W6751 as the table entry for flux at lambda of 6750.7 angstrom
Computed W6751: 14.28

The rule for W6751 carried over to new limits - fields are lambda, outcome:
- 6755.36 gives 13.95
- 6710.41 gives 14.94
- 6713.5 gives 15.37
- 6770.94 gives 13.19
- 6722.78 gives 14.2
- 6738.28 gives 13.73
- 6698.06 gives 13.7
